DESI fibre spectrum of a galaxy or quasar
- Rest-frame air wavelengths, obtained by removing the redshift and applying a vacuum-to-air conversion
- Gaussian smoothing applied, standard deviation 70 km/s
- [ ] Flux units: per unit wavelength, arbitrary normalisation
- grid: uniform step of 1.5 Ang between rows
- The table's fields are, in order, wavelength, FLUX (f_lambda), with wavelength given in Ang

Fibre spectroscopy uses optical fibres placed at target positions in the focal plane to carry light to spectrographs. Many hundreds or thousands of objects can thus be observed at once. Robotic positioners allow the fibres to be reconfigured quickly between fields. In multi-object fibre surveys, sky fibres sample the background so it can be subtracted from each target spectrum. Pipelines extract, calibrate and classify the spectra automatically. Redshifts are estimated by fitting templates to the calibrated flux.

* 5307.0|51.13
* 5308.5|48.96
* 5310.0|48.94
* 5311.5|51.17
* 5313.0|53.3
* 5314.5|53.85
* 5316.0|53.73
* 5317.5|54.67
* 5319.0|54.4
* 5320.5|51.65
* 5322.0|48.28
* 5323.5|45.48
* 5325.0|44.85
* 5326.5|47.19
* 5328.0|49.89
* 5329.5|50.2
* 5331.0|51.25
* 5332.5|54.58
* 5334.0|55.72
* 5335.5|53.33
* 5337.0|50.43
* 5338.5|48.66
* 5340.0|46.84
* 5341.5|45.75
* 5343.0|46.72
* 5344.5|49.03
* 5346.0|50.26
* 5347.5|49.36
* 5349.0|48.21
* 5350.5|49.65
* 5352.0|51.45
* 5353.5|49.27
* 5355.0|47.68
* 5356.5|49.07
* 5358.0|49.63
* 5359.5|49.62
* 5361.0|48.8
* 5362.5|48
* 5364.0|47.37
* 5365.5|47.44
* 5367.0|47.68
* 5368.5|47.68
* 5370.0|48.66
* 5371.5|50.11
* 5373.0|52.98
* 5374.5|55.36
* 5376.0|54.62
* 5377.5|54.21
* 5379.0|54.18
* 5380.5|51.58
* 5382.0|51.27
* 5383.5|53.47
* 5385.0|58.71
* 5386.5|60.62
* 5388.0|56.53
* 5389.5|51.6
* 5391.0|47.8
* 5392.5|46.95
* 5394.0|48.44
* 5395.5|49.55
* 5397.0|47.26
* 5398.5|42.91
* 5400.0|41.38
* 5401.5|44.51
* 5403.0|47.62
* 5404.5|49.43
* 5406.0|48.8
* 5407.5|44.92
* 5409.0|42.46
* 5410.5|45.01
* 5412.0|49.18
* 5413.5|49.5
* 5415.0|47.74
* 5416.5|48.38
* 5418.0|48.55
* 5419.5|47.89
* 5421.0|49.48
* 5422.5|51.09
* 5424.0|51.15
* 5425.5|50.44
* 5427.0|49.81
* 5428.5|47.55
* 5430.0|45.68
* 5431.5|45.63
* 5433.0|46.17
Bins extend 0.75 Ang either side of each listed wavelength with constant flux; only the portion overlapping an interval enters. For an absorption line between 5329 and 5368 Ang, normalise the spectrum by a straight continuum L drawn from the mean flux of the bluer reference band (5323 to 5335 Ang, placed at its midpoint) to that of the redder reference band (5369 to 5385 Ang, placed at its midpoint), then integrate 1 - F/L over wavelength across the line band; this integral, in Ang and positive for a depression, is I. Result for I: 1.3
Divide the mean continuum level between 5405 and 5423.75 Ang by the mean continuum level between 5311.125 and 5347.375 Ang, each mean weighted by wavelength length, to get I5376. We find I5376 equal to 0.95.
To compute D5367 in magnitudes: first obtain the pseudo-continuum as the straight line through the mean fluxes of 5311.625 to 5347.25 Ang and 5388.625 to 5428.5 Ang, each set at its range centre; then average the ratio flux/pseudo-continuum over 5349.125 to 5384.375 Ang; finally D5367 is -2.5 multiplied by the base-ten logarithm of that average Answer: -0.03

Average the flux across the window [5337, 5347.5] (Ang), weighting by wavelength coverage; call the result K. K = 48.2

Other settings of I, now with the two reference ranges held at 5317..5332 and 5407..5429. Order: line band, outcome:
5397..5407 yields 0.5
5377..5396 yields -1.5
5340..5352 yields 0.2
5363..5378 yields -0.5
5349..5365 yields 0.1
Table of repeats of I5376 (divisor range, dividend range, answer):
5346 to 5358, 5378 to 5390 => 1.11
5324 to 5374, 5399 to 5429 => 0.97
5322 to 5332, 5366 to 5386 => 1.08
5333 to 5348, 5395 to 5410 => 0.92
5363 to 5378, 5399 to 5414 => 0.91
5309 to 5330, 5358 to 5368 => 0.95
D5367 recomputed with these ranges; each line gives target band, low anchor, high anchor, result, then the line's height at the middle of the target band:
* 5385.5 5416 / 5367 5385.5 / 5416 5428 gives 0.06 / 50.9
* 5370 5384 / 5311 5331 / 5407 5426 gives -0.08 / 49.2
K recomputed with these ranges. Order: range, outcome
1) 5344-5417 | 49.5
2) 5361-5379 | 50.5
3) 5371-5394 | 53.2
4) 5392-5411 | 46.1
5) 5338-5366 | 48.6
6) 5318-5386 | 50.3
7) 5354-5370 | 48.3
